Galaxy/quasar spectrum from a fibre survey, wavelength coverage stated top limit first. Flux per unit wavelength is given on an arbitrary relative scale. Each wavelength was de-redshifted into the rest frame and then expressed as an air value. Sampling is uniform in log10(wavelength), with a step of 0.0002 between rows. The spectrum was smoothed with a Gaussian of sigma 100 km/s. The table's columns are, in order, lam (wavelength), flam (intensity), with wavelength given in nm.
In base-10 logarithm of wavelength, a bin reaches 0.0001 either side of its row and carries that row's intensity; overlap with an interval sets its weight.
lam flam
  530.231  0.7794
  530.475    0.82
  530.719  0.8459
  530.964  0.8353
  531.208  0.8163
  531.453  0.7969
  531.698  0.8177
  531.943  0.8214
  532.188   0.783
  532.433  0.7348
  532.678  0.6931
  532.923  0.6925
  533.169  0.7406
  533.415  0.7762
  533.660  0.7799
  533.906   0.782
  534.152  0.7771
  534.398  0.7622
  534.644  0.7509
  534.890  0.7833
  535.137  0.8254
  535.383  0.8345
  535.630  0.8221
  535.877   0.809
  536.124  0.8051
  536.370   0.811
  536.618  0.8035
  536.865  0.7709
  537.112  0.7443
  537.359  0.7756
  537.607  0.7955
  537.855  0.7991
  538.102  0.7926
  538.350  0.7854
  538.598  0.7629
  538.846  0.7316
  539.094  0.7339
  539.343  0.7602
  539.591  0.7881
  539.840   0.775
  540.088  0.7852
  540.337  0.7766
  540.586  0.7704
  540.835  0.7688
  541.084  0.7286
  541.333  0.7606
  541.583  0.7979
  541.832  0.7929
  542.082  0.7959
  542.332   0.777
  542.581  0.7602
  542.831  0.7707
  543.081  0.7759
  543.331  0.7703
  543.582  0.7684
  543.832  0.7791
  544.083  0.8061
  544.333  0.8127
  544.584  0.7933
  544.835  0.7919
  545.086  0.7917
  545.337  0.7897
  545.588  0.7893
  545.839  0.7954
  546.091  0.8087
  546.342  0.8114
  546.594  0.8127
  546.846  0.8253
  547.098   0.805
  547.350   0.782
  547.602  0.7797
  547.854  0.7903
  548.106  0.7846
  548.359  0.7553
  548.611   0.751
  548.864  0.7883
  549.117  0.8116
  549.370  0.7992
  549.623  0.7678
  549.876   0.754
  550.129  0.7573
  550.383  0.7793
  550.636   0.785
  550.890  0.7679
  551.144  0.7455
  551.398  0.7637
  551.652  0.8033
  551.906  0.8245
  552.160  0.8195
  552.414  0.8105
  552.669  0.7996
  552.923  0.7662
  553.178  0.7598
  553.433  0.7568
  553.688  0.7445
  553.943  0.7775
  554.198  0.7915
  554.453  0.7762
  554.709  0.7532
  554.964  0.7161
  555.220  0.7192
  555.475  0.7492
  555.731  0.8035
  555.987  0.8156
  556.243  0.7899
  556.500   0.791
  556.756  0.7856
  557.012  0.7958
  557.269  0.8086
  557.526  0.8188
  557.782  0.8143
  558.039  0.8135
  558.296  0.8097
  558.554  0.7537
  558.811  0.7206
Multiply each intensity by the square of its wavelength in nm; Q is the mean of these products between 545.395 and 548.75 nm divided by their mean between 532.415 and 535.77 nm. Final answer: 1.1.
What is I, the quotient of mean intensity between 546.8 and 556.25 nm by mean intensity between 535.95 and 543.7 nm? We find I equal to 1.00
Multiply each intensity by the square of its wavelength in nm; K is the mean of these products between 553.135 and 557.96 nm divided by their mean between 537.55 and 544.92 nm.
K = 1.06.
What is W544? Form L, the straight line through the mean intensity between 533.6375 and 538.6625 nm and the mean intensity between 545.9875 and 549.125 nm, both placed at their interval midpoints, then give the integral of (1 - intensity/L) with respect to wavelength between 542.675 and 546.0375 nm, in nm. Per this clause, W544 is 0.02 nm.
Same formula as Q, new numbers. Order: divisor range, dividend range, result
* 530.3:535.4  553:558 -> 1.08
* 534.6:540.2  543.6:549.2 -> 1.04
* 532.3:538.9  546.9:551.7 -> 1.05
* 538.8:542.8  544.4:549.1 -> 1.05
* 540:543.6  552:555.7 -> 1.04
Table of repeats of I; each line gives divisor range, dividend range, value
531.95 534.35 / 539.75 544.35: 1.03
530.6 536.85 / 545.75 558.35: 1.00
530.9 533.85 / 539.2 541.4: 0.99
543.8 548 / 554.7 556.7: 0.96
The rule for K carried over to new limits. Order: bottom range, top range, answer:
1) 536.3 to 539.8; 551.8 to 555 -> 1.06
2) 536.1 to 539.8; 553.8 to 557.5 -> 1.07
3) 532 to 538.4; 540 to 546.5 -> 1.04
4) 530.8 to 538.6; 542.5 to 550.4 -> 1.05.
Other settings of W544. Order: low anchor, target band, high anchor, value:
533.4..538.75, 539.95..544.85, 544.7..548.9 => 0.071 nm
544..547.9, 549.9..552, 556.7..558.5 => 0.066 nm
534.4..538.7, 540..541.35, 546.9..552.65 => 0.042 nm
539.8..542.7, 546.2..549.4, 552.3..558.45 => -0.058 nm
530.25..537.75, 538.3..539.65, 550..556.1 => 0.045 nm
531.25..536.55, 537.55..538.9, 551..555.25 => 0.001 nm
